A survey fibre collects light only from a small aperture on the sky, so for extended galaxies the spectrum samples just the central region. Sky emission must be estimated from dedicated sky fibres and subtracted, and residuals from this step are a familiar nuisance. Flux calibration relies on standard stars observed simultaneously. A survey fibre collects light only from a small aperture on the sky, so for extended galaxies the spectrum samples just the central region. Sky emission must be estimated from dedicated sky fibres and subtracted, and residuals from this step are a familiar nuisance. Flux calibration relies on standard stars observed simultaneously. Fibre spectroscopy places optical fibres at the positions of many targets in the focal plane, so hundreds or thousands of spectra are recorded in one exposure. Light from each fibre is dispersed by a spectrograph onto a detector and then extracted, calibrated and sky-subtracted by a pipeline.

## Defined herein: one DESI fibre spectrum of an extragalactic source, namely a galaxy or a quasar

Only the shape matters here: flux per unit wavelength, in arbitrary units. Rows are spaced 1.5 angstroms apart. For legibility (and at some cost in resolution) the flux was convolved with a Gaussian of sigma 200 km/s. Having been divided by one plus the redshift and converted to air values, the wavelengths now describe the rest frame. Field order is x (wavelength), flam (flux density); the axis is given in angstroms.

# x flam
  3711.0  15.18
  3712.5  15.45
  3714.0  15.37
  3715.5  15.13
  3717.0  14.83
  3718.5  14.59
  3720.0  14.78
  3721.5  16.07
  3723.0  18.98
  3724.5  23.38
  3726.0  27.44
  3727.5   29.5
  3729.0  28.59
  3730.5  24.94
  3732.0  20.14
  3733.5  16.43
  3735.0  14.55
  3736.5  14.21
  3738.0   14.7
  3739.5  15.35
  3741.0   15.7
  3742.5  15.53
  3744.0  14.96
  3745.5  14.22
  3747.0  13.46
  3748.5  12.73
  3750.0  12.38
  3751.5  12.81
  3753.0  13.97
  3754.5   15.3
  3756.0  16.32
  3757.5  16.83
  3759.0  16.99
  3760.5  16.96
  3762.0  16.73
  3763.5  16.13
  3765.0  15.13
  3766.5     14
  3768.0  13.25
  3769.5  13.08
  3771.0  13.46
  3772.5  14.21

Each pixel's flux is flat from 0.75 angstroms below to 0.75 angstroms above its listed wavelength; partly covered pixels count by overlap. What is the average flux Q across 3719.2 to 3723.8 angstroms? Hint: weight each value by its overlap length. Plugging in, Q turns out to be 16.7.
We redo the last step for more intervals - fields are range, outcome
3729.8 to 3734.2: 20.5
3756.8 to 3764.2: 16.7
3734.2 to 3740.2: 14.7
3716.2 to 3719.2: 14.7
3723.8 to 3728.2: 26.8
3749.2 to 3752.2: 12.6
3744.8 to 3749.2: 13.5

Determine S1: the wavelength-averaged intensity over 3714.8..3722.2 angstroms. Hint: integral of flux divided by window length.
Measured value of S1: 15.1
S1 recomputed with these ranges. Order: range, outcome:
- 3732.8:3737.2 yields 15.1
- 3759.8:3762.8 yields 16.8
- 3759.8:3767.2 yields 15.8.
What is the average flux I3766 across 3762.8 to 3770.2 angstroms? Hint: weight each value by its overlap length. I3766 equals 14.3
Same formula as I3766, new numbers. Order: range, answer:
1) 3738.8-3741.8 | 15.5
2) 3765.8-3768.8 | 13.6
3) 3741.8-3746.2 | 14.9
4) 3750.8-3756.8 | 14.6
